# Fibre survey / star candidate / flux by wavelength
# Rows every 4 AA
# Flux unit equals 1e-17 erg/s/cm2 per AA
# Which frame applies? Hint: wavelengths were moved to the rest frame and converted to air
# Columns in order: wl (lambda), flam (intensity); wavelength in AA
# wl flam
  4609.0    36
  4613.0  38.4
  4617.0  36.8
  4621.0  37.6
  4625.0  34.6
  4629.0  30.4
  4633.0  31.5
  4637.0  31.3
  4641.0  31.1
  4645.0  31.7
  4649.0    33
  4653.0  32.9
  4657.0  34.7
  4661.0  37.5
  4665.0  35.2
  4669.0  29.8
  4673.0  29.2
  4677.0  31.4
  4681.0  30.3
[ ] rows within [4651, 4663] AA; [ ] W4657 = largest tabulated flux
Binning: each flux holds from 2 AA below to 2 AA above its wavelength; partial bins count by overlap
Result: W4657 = 37.5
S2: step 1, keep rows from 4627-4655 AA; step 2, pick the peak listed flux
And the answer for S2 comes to 33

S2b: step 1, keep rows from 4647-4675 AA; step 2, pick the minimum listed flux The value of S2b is 29.2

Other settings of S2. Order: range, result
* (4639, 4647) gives 31.7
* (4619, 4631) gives 37.6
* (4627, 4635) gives 31.5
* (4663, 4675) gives 35.2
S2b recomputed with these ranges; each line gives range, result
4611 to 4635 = 30.4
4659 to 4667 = 35.2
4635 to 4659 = 31.1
